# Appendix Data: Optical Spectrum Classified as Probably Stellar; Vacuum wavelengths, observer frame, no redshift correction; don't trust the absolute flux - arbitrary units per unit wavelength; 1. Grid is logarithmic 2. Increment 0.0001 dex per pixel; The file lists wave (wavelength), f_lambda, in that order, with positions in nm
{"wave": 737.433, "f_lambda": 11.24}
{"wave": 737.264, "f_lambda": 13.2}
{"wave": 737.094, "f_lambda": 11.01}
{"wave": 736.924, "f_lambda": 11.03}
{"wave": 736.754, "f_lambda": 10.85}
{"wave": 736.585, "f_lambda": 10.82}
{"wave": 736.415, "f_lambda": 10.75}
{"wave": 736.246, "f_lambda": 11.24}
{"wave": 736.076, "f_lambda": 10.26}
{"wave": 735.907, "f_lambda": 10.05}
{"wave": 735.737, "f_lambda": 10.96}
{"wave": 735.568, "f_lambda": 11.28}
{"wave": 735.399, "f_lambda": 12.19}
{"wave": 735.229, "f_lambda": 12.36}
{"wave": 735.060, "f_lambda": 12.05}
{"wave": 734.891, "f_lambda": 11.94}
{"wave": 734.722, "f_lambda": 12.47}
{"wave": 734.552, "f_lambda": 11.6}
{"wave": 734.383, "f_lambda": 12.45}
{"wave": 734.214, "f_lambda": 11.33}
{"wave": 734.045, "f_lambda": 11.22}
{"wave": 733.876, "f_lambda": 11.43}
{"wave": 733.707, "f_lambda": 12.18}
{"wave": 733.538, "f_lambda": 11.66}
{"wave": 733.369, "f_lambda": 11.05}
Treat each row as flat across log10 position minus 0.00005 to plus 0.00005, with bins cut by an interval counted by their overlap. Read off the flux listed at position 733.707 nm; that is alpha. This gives 12.18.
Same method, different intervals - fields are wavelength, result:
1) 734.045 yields 11.22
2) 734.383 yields 12.45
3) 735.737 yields 10.96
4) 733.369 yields 11.05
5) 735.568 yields 11.28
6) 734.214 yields 11.33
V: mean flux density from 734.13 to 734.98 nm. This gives 12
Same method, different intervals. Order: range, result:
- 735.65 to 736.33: 10.6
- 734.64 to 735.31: 12.2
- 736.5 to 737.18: 10.9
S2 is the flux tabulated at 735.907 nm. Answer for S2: 10.05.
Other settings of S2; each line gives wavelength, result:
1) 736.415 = 10.75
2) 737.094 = 11.01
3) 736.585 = 10.82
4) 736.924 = 11.03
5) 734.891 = 11.94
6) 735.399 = 12.19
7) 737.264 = 13.2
